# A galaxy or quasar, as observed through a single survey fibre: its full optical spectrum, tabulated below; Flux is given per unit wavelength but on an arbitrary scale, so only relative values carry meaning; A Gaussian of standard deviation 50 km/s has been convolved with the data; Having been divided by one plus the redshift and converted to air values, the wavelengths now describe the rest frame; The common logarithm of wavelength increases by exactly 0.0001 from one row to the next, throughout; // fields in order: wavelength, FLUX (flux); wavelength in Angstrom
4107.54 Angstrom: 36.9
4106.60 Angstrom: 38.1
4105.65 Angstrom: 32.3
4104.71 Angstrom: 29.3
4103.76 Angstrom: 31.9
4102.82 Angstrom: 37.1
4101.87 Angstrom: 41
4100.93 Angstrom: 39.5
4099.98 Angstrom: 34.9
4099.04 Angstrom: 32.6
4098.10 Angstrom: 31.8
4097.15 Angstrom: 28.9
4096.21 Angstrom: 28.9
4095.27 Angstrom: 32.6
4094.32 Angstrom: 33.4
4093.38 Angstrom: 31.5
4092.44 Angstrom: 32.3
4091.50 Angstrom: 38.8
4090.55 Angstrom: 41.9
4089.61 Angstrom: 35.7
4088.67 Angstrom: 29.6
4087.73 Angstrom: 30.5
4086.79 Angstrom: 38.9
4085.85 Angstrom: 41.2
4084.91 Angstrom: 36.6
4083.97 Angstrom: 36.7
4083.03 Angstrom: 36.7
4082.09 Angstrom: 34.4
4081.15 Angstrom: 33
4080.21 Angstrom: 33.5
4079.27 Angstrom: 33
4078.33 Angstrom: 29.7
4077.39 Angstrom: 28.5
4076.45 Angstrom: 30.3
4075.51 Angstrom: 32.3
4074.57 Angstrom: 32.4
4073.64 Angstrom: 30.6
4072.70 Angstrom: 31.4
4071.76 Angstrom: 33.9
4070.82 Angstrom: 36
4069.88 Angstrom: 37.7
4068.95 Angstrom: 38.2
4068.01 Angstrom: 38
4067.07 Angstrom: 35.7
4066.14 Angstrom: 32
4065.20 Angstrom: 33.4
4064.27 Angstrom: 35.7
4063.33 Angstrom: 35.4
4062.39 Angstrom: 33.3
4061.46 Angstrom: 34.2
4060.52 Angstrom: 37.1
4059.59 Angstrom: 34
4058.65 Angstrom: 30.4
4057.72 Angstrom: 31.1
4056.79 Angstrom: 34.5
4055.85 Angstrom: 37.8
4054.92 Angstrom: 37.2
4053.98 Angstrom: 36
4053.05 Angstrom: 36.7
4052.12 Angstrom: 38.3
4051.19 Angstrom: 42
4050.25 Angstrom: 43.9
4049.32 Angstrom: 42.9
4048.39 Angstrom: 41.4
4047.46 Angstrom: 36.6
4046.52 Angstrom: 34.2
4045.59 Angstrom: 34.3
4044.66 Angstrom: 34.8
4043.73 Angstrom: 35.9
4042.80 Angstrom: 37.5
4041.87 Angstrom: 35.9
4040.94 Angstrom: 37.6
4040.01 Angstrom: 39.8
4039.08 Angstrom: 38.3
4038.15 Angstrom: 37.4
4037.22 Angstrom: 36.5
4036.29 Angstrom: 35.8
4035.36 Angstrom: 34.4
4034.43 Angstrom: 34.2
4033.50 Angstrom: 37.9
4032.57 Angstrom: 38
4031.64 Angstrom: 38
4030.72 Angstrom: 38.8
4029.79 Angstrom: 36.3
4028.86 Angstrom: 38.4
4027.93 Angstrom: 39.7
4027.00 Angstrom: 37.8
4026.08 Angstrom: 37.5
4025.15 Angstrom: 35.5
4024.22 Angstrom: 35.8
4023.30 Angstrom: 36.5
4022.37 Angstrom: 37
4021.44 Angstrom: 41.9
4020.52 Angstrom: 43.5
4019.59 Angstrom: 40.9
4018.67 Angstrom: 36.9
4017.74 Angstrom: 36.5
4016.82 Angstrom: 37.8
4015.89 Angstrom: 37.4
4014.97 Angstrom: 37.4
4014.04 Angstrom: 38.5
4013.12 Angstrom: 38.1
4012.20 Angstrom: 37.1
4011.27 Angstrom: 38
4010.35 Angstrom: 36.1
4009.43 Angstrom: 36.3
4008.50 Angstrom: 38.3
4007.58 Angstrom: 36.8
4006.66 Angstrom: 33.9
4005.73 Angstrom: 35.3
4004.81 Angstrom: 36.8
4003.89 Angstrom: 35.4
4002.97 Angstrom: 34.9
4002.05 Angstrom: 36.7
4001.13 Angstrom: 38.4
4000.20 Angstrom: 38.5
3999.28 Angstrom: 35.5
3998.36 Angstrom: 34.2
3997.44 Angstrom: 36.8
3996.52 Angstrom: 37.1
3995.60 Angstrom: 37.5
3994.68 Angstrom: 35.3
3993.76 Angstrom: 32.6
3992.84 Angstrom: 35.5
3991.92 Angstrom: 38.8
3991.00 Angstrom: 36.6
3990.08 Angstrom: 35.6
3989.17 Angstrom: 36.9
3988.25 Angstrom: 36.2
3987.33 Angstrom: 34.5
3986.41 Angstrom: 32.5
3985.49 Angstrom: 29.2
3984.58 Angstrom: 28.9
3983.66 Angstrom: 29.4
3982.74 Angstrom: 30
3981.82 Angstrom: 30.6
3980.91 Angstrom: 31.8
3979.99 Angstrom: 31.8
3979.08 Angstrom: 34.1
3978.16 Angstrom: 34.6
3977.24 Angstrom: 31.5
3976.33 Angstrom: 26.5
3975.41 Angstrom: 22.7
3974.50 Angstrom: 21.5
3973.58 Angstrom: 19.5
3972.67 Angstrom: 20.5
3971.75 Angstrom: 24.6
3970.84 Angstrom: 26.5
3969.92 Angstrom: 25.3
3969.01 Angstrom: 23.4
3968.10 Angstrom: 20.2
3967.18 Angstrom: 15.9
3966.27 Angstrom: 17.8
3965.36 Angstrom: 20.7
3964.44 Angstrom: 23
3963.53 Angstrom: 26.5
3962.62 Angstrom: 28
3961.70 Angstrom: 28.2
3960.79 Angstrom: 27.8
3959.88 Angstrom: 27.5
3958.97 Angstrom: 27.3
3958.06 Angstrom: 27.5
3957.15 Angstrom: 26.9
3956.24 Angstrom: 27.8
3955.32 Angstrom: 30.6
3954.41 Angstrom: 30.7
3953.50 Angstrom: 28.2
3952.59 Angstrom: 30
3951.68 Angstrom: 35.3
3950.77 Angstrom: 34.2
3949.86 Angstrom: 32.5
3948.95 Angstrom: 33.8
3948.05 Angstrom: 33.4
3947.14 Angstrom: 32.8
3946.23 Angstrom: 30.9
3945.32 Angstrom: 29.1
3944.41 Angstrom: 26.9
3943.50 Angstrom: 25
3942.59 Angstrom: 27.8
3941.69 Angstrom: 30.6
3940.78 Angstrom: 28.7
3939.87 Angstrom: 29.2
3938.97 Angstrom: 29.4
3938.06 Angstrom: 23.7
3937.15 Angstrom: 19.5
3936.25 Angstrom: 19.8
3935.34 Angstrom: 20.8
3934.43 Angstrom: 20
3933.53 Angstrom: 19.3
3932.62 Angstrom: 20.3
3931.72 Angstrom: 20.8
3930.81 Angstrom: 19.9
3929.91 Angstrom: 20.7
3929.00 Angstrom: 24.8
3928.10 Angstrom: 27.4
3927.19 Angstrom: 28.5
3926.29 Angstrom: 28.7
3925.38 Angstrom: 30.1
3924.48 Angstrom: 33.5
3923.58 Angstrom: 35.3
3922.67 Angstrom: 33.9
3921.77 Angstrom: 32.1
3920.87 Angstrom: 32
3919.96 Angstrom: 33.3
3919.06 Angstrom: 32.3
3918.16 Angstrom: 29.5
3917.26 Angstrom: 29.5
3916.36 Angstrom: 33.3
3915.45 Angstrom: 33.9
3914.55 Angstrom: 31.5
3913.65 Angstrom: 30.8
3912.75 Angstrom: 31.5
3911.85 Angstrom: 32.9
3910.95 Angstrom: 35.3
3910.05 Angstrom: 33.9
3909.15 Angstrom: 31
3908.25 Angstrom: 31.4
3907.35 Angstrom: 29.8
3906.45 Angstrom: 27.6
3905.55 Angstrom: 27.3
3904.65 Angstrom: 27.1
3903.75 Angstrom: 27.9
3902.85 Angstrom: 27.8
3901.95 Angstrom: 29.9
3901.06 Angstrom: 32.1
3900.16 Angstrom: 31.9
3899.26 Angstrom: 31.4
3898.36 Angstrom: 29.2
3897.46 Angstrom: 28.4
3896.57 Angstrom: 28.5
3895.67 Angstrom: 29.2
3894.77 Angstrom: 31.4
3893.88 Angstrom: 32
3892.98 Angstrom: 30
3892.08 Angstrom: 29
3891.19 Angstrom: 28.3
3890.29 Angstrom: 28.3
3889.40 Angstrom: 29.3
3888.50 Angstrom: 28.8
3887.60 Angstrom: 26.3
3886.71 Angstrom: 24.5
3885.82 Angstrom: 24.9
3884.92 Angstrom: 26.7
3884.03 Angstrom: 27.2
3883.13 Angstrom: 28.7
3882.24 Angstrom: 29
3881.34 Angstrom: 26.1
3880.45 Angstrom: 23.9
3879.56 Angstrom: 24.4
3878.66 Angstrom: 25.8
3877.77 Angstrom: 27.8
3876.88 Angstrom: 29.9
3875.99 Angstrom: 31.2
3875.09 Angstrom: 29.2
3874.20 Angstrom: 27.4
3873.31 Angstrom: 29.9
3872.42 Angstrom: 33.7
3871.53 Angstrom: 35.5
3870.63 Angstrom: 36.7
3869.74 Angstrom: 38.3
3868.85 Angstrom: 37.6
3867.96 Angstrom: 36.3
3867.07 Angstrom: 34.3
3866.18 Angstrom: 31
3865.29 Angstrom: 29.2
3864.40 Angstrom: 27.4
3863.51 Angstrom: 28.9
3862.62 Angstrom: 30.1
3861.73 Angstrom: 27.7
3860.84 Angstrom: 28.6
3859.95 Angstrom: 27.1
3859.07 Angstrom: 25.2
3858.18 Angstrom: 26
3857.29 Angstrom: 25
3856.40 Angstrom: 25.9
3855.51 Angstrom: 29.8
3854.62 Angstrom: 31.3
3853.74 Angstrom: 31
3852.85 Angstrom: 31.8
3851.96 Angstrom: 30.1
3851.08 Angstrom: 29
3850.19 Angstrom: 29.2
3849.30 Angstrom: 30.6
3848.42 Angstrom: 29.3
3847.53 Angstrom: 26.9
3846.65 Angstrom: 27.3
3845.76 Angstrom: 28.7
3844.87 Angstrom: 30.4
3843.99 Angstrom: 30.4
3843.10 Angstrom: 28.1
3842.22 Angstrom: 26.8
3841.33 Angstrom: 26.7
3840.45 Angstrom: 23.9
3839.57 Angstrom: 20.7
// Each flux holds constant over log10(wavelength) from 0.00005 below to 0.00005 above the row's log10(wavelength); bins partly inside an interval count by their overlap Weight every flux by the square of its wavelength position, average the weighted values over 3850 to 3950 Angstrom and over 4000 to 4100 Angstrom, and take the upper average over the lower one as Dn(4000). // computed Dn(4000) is 1.3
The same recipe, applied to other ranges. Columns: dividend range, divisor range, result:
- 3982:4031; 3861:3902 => 1.30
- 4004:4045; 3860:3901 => 1.36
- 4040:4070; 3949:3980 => 1.42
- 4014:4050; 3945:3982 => 1.41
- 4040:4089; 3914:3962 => 1.32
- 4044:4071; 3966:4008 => 1.20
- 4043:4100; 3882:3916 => 1.28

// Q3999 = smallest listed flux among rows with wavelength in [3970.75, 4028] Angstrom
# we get 19.5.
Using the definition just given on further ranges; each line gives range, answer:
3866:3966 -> 19.3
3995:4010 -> 33.9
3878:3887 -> 23.9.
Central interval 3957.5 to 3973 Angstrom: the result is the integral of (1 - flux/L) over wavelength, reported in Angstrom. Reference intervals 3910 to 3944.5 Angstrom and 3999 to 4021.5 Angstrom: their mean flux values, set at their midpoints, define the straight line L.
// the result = 3.9 Angstrom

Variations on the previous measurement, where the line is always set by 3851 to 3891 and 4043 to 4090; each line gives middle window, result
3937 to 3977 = 6.3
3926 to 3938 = 3.4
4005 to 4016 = -1.1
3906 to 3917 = -0.5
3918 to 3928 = -0.3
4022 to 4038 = -1.4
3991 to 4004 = -1.3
